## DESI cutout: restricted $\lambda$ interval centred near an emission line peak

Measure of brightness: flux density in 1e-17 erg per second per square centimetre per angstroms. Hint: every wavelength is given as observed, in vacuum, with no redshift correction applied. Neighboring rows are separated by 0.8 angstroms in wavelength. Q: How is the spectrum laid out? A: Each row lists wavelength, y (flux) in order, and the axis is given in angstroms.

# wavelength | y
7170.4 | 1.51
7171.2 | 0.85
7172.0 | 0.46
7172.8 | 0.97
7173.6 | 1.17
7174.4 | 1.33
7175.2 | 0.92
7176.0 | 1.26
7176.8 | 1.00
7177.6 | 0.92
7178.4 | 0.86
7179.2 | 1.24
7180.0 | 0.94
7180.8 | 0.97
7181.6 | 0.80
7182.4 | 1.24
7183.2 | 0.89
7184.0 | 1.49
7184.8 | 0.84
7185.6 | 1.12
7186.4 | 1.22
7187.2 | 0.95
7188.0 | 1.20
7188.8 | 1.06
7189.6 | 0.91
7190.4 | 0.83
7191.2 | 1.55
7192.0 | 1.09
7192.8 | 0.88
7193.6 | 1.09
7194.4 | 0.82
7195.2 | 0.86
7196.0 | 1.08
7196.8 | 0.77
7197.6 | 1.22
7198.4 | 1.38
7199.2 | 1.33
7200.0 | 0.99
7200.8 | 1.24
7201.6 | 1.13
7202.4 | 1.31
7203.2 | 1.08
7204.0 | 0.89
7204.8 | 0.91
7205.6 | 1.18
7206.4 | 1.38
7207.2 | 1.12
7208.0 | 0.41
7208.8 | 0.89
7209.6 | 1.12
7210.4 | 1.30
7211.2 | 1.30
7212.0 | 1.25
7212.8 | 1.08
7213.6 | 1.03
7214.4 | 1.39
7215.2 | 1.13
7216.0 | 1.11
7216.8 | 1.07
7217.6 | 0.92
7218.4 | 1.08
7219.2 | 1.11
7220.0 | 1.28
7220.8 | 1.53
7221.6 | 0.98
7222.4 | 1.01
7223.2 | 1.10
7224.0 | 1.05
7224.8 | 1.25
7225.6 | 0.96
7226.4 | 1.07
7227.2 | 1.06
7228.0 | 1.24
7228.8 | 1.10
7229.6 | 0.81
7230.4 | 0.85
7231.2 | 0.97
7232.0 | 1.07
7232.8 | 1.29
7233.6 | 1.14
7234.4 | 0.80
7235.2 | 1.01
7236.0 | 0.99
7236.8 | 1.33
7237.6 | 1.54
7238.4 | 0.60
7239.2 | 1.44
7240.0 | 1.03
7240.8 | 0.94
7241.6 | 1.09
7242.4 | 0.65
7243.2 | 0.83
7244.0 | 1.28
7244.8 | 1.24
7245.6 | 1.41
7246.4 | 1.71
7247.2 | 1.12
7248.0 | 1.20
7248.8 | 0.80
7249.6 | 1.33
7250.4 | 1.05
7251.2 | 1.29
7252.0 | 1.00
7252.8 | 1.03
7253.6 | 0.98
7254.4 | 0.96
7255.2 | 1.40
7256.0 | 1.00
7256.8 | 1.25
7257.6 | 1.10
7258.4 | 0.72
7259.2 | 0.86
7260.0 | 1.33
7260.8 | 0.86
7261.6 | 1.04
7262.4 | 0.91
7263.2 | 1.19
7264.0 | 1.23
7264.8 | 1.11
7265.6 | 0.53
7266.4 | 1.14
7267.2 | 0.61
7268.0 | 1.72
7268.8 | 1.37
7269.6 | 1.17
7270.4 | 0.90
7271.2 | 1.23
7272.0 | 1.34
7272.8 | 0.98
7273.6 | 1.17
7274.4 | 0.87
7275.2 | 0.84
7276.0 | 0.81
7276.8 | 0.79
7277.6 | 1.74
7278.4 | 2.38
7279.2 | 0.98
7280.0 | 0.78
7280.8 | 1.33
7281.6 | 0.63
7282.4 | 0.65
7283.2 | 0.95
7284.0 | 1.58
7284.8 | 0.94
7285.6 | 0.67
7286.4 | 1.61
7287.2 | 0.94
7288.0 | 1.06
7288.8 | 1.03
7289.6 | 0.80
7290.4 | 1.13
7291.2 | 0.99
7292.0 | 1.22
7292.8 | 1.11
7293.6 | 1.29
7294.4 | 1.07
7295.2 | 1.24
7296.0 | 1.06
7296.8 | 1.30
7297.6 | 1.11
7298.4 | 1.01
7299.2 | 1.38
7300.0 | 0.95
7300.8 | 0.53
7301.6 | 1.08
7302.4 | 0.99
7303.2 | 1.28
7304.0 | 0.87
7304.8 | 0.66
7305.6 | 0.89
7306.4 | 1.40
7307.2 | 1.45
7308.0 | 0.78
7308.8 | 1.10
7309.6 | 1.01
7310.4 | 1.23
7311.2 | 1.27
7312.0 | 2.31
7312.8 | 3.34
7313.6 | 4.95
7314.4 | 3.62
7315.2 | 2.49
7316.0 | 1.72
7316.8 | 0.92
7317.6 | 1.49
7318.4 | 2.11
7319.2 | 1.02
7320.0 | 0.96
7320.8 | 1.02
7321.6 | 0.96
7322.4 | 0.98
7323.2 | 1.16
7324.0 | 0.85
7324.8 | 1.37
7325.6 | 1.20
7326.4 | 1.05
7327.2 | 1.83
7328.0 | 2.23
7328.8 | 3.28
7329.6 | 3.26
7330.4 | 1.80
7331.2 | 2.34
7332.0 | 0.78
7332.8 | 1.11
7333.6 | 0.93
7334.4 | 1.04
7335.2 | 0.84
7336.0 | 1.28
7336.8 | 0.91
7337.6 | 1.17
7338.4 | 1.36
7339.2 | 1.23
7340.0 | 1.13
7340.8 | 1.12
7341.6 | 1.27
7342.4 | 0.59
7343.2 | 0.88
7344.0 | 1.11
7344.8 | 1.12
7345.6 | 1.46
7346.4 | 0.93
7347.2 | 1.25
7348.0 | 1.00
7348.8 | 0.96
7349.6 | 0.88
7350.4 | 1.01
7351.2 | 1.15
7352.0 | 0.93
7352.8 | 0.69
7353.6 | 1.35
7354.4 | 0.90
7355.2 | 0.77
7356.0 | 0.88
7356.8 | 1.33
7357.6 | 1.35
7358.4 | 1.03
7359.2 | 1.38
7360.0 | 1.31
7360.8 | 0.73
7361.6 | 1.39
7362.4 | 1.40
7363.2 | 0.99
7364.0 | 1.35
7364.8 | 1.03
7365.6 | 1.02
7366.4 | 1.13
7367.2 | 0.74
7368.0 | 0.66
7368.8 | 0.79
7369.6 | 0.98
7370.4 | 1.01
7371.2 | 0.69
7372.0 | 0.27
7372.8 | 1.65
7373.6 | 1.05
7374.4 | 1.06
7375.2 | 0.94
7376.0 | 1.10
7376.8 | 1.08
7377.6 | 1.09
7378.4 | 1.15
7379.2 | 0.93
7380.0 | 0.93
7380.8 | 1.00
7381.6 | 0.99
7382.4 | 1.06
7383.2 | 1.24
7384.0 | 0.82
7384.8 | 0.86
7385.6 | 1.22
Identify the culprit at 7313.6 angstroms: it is [S II] 6716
